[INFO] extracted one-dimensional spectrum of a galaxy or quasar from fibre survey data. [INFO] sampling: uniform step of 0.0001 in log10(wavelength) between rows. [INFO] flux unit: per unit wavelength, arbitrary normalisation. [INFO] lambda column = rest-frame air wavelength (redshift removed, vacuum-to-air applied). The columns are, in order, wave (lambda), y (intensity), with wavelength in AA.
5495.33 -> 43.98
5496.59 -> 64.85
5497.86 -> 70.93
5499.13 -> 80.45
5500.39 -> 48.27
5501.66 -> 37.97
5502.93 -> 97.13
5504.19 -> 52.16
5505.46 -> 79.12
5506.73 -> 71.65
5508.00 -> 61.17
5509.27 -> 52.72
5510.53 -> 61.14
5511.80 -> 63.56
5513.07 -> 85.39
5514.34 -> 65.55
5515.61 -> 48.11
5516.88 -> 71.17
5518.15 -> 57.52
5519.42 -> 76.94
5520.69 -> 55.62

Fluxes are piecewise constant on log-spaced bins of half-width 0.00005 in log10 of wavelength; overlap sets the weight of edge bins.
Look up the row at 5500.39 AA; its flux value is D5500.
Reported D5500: 48.27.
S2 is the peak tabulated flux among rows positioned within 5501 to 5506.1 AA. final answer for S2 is 97.13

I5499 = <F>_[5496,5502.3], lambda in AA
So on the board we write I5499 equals 60.4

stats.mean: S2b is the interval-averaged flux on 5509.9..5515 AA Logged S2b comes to 68.8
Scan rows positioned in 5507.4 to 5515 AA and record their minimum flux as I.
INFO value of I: 52.72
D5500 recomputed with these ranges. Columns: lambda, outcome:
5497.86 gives 70.93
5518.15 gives 57.52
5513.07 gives 85.39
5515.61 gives 48.11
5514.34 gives 65.55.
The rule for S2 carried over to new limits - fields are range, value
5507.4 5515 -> 85.39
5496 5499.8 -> 80.45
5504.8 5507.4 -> 79.12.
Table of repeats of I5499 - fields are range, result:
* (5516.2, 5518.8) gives 64.2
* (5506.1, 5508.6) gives 66.4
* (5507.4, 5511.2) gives 58.5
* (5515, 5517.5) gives 59.7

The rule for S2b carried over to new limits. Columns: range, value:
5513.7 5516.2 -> 57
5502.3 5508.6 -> 72.3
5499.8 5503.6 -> 61.2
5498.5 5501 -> 64.7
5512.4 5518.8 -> 65.6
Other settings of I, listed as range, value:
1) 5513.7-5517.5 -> 48.11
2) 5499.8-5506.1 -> 37.97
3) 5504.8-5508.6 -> 61.17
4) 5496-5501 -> 48.27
